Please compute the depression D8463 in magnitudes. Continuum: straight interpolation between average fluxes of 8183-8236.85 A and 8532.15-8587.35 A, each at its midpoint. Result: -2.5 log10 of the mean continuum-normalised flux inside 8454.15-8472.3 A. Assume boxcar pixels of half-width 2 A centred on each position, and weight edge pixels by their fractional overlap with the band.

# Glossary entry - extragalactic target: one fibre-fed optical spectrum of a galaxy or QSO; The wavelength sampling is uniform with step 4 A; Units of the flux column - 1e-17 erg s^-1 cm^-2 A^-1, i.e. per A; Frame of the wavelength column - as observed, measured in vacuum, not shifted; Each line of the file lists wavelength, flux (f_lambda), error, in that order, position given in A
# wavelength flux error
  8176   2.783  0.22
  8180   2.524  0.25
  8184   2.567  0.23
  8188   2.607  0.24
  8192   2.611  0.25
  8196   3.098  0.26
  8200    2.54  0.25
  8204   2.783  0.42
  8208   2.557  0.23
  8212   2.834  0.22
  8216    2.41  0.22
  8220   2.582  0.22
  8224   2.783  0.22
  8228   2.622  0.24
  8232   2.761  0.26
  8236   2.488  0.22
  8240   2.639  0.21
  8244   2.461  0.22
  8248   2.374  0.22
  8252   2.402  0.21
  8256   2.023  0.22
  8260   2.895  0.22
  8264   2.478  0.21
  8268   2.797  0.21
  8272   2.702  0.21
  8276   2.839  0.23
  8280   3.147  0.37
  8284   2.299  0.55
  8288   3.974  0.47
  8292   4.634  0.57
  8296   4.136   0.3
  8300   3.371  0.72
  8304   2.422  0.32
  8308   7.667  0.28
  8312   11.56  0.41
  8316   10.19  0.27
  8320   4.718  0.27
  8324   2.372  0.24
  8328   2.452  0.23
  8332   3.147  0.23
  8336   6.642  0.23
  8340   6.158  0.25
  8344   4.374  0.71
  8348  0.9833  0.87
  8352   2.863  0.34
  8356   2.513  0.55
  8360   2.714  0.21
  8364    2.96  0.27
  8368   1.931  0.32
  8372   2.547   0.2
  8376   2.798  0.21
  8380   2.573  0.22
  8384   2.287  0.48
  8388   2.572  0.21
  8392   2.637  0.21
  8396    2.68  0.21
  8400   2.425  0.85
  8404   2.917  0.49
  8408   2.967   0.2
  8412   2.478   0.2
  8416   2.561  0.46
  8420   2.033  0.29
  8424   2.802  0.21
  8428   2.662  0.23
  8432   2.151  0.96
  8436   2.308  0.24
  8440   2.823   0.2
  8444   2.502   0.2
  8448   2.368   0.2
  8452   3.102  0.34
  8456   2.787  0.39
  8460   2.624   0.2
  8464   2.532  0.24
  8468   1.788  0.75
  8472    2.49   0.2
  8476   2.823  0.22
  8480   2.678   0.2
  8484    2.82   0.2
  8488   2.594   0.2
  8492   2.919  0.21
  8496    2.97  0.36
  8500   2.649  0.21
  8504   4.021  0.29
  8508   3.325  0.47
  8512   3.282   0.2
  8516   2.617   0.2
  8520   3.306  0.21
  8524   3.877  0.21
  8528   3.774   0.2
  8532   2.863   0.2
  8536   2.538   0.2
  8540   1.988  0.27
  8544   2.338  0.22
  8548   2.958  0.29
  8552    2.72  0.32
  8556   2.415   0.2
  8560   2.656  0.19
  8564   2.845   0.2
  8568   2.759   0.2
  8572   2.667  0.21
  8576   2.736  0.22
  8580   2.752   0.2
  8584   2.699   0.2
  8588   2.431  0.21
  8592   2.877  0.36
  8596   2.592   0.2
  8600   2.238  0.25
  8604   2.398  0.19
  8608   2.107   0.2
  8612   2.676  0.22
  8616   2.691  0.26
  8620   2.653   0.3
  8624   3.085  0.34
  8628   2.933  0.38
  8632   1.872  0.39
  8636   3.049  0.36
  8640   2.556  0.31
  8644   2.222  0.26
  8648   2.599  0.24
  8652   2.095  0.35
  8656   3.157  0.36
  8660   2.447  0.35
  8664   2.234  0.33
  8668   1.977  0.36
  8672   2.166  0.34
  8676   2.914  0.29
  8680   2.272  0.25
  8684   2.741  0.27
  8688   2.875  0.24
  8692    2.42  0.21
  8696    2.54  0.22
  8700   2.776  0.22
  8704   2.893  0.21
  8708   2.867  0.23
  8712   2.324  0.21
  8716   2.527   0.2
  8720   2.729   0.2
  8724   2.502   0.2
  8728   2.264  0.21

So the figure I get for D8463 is 0.09 mag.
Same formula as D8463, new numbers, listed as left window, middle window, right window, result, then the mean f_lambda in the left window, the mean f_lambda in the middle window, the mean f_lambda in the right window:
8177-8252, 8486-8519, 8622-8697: -0.19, 2.62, 3.05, 2.53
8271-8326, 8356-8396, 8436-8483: 0.40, 4.75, 2.56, 2.59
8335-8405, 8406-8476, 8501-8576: 0.17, 2.98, 2.54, 2.93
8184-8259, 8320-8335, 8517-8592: -0.20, 2.59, 3.2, 2.8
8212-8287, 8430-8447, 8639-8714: 0.06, 2.62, 2.44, 2.53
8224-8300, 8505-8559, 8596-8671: -0.13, 2.88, 2.94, 2.5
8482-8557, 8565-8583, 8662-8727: 0.04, 2.95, 2.73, 2.54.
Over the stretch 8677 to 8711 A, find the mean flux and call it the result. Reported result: 2.67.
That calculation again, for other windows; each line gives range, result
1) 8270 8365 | 4.21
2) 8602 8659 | 2.58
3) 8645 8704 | 2.52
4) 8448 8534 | 2.93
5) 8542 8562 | 2.62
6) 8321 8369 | 3.32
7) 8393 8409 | 2.73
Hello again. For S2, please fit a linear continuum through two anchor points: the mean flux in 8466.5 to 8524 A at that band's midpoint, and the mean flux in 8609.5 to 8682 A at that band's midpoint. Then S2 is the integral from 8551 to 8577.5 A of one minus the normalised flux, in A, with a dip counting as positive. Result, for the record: 0.6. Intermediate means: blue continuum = 2.92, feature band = 2.68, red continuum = 2.53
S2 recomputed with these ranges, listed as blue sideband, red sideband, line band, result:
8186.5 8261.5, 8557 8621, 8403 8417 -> -0.7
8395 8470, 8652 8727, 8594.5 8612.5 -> 1.3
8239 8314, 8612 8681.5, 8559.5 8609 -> 2.1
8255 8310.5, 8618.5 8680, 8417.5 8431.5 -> 2.9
